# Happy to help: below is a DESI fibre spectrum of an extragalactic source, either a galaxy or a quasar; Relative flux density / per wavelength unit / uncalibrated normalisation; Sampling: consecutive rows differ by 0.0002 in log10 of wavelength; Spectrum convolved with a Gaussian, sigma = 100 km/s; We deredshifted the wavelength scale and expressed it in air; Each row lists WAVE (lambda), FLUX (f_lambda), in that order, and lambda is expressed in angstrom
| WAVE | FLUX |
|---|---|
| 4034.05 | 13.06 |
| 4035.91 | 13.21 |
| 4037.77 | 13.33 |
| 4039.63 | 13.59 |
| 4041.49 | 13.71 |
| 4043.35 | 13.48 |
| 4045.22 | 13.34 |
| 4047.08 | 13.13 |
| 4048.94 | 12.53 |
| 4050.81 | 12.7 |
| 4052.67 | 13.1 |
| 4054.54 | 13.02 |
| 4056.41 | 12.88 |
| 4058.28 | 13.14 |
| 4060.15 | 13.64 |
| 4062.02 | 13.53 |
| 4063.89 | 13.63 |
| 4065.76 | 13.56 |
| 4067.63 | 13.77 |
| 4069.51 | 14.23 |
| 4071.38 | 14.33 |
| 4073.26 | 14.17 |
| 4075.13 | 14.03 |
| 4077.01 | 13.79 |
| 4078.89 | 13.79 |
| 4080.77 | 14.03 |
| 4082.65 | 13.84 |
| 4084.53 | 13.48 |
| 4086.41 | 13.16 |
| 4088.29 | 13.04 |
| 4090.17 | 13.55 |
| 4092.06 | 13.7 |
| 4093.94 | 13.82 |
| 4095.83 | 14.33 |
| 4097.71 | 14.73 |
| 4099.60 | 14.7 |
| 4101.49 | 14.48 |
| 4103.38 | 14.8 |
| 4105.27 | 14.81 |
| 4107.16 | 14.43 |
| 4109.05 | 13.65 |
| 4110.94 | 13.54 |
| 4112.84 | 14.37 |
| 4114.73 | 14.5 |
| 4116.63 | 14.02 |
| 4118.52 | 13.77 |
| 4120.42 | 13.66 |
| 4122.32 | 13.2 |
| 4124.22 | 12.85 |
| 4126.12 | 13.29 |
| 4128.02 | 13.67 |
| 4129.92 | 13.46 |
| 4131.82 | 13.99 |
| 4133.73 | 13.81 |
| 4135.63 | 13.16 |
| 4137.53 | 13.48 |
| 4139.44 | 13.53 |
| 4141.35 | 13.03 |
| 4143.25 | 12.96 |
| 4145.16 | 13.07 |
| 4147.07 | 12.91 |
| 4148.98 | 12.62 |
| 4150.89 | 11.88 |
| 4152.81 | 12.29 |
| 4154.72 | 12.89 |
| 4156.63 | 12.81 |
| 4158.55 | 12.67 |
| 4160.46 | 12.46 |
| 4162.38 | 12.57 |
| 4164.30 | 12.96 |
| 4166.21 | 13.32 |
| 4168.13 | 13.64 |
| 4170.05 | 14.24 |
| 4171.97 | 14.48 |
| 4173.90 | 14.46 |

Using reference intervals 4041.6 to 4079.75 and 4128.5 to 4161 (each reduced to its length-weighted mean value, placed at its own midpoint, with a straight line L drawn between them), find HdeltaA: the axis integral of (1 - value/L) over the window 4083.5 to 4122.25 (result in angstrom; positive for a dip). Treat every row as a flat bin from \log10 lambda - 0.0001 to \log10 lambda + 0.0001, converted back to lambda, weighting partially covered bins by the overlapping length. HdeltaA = -2.2 angstrom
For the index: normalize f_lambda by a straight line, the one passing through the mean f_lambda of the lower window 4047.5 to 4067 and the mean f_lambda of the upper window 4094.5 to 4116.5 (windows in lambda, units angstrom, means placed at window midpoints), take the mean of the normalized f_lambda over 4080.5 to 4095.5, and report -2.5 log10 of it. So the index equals 0.03 mag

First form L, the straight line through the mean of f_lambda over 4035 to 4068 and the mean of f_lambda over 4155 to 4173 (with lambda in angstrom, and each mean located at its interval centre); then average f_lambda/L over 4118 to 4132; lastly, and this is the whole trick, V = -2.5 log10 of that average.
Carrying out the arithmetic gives -0.02 mag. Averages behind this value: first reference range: 13.3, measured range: 13.4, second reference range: 13.2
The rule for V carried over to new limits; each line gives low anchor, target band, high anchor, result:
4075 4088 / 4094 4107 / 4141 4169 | -0.09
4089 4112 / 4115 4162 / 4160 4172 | 0.04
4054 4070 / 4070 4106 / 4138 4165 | -0.06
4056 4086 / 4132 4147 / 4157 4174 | 0.01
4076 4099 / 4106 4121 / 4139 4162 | -0.05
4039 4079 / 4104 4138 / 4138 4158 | -0.06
